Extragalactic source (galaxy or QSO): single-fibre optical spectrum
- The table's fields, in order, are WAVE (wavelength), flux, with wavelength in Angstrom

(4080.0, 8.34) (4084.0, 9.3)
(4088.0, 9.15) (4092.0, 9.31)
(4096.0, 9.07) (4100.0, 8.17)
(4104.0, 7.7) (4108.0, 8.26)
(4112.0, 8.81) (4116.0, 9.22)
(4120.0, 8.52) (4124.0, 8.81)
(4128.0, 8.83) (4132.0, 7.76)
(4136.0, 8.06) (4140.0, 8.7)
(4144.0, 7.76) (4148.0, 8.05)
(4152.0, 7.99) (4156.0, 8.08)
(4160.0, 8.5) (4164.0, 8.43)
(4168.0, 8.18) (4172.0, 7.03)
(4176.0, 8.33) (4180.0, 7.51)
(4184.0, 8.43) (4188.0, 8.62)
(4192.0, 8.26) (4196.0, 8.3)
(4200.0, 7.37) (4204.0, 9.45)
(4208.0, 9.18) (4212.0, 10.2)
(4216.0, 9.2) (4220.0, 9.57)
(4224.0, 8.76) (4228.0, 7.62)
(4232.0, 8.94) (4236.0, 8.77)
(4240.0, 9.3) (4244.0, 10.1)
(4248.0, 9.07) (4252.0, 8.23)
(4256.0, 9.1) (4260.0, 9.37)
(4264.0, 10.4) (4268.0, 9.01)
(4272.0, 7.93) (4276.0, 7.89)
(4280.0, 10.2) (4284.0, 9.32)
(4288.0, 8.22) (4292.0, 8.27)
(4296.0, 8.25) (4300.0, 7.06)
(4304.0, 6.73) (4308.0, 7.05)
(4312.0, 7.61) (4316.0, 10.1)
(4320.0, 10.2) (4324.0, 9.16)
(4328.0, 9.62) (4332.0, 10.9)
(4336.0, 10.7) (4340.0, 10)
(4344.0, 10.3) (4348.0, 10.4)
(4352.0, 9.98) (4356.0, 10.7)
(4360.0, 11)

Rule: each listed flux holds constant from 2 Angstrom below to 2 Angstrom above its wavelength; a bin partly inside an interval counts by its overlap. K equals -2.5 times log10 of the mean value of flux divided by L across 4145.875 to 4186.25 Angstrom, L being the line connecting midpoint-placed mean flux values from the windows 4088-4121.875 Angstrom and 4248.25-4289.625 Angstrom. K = 0.09 mag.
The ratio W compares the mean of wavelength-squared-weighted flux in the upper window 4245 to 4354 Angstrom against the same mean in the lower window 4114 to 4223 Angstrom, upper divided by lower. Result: 1.14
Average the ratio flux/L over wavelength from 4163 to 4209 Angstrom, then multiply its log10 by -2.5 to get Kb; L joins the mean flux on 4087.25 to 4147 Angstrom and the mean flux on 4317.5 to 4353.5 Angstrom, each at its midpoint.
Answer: 0.10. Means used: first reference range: 8.52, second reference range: 10.1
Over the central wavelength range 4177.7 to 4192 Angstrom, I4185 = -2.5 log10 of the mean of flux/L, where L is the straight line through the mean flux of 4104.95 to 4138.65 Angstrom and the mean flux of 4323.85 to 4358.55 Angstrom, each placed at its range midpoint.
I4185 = 0.10 mag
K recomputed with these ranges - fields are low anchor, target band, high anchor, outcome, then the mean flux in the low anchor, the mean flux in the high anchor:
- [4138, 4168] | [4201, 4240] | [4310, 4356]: -0.02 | 8.21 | 9.94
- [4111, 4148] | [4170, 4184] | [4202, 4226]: 0.16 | 8.46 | 9.39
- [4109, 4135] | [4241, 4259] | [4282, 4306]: -0.13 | 8.62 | 7.98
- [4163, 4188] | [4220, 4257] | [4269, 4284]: -0.05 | 8.02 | 8.78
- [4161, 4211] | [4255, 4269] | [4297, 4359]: -0.08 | 8.3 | 9.38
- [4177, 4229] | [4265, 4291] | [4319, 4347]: 0.08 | 8.67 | 10.1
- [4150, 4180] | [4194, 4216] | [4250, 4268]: -0.05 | 8.04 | 9.25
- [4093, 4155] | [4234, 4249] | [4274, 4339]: -0.08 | 8.39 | 8.85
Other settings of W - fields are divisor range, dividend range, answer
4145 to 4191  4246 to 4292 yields 1.16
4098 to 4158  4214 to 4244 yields 1.13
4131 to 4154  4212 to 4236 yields 1.15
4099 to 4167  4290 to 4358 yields 1.21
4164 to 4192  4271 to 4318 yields 1.08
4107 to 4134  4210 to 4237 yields 1.10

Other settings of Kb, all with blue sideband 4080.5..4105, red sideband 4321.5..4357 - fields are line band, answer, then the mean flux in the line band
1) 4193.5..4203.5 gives 0.161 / 8.1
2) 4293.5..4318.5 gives 0.262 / 7.86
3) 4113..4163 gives 0.085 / 8.37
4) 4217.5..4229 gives 0.091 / 8.76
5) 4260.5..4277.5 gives 0.105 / 8.88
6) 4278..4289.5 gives 0.066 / 9.29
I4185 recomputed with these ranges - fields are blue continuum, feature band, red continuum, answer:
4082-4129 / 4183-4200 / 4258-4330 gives 0.06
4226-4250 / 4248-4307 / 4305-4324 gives 0.03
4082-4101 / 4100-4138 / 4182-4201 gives 0.05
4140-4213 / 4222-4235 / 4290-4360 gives 0.02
